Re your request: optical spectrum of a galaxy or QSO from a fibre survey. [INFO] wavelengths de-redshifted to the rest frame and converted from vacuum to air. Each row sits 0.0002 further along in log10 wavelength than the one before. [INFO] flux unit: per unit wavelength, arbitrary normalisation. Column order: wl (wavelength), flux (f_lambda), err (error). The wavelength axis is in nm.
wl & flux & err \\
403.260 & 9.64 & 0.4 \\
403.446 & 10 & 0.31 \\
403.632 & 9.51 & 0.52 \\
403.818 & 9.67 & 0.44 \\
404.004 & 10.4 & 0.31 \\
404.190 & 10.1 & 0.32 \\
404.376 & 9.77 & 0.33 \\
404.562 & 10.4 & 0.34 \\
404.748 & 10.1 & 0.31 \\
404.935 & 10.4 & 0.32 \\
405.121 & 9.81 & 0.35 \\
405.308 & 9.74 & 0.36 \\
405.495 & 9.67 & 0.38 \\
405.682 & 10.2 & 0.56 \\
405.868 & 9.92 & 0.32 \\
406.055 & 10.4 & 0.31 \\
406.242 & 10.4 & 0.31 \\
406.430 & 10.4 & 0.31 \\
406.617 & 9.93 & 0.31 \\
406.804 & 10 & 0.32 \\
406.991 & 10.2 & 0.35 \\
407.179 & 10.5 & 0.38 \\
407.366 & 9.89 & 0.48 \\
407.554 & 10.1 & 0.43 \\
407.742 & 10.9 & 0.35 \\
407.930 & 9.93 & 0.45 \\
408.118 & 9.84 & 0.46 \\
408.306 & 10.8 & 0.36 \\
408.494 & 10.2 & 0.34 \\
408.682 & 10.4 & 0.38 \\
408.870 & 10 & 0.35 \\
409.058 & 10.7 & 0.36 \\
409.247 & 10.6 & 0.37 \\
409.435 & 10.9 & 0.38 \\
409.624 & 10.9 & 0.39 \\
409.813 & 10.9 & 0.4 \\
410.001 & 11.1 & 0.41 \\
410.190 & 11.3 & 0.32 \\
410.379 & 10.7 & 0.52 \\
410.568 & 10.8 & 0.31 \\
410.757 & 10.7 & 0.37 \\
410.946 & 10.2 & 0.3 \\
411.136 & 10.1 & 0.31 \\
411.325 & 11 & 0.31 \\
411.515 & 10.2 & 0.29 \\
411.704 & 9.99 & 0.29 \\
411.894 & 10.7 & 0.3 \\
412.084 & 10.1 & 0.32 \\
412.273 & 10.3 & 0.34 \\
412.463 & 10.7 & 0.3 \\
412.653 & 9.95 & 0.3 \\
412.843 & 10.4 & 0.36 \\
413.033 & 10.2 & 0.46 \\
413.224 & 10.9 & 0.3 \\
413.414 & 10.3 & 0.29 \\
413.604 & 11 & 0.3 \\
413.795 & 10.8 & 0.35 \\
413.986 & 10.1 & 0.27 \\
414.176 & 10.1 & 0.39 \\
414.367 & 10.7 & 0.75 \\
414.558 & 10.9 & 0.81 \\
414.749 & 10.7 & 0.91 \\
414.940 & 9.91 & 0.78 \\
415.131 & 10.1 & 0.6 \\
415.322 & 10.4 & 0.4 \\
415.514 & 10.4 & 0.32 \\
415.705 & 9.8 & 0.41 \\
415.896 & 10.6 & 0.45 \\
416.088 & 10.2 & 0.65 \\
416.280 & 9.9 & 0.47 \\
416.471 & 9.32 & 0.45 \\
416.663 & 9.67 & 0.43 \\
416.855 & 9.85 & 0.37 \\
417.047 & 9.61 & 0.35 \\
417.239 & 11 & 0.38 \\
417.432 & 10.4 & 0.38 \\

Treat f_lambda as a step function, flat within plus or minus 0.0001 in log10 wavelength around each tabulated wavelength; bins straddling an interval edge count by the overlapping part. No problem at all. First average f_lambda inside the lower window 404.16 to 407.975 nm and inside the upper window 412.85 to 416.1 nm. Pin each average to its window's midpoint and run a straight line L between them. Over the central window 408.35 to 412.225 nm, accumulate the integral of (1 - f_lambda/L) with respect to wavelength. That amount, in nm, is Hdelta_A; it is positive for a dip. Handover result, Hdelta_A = -0.11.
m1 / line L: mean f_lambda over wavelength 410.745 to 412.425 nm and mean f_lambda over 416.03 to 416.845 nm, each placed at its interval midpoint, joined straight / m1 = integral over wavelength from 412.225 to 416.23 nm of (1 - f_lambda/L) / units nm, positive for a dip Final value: -0.15 nm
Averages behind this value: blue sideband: 10.4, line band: 10.4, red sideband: 9.76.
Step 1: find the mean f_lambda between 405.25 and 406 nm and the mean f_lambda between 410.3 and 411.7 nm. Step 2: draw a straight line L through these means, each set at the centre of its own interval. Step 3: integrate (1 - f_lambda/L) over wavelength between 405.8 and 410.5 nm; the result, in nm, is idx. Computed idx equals -0.12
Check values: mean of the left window 9.92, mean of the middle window 10.4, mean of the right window 10.5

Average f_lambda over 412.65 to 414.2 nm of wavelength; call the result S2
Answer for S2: 10.5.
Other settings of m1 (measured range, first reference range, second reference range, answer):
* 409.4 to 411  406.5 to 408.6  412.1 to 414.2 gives -0.08 nm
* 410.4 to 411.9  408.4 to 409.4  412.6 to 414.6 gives 0.00 nm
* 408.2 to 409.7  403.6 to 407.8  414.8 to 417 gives -0.07 nm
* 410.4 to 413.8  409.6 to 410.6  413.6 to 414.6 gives 0.09 nm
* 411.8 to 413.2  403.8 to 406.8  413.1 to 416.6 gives -0.01 nm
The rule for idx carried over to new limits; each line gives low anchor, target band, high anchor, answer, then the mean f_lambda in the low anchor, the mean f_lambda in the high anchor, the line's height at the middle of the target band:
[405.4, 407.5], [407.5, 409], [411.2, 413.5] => -0.011 nm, 10.1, 10.4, 10.2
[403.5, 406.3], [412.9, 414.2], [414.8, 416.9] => -0.061 nm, 10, 10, 10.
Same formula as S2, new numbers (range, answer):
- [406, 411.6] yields 10.5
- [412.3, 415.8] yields 10.4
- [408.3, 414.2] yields 10.5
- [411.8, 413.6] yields 10.4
